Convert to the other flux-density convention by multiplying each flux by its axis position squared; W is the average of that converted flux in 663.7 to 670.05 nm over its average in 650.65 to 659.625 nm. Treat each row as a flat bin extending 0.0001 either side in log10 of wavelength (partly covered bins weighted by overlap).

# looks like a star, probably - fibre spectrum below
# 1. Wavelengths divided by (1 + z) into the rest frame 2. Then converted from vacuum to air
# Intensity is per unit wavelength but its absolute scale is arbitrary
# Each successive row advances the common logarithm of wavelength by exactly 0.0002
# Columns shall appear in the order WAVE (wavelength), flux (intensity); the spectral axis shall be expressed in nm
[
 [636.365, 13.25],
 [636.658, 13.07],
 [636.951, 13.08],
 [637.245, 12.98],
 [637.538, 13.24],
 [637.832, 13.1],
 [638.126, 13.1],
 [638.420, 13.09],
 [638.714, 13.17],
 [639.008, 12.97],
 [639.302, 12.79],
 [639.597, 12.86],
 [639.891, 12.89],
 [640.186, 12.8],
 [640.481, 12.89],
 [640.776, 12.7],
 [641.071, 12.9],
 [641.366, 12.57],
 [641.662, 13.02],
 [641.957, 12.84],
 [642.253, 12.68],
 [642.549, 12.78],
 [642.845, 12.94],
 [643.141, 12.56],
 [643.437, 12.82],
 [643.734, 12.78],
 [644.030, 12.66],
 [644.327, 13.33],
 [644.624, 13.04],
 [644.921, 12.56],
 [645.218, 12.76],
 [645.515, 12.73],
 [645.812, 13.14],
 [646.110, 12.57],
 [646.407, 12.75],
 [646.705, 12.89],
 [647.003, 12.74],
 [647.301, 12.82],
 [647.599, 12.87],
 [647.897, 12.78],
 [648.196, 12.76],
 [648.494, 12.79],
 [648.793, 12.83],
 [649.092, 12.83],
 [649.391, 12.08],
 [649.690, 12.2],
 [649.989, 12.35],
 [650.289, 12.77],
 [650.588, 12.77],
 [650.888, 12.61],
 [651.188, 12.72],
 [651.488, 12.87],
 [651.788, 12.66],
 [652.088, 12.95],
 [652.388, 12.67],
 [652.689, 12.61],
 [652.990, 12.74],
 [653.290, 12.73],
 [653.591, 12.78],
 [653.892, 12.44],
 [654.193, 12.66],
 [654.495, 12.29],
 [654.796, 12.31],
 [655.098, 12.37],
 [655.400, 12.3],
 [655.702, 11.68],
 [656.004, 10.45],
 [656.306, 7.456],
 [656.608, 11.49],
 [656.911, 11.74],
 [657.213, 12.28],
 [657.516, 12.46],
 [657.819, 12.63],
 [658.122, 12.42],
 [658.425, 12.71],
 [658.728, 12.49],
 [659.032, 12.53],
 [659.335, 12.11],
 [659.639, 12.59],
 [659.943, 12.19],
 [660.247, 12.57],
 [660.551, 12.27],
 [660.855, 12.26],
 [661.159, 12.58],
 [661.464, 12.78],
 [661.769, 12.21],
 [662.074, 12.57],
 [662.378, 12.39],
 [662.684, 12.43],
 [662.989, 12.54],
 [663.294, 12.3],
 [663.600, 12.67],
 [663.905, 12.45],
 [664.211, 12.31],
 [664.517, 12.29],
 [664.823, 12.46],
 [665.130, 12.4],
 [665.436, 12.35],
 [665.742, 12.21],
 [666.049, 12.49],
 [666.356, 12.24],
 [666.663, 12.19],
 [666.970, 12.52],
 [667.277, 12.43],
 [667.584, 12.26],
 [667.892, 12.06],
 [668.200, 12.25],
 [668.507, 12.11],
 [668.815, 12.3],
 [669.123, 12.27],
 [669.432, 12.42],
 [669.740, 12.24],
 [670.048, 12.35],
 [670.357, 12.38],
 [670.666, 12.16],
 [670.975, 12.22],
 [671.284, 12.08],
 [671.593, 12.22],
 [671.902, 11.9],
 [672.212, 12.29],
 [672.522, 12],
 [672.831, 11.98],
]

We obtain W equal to 1.0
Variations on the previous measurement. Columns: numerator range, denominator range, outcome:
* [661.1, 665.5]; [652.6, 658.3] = 1.06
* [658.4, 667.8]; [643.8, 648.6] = 1.02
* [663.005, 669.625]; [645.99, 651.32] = 1.03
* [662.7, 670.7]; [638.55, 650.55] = 1.03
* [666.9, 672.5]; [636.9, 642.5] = 1.04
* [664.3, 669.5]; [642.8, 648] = 1.03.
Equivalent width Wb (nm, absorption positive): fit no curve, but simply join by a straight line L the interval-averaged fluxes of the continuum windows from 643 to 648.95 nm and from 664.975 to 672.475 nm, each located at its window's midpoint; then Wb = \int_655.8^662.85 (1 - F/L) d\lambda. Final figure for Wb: 0.23 nm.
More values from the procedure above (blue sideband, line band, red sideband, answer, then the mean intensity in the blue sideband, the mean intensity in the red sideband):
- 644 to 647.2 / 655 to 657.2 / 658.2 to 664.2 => 0.26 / 12.8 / 12.5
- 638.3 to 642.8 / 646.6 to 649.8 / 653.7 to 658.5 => -0.08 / 12.9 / 11.8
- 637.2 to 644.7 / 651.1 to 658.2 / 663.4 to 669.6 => 0.26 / 12.9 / 12.3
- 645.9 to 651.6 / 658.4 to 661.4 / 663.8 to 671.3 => 0.01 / 12.7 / 12.3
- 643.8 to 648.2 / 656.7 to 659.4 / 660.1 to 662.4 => 0.04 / 12.8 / 12.5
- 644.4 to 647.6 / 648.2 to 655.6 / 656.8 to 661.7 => 0.03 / 12.8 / 12.4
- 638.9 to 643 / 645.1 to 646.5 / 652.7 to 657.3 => -0.03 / 12.8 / 11.9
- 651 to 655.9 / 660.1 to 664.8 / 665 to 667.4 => -0.01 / 12.5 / 12.4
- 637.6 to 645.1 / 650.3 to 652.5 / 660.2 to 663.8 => -0.01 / 12.9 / 12.5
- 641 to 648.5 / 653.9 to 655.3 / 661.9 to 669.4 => 0.02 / 12.8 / 12.4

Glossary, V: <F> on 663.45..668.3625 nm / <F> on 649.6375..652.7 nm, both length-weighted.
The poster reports 1.0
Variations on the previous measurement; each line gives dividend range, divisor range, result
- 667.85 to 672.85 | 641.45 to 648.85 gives 0.95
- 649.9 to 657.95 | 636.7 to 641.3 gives 0.94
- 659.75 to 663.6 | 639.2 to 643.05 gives 0.97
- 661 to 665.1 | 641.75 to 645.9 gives 0.97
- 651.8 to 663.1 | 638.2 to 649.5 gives 0.95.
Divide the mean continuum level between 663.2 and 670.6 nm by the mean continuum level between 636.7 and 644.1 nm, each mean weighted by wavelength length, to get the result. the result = 0.96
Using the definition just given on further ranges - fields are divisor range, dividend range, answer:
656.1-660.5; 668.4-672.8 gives 1.02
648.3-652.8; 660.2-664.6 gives 0.98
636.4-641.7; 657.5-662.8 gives 0.96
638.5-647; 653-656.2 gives 0.95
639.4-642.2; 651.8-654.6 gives 0.99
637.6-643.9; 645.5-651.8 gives 0.99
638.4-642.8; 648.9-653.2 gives 0.98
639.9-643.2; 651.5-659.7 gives 0.95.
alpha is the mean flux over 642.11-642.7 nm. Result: 12.7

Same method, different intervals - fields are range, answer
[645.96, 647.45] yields 12.8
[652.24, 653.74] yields 12.7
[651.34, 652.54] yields 12.8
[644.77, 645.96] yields 12.8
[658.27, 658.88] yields 12.6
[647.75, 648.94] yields 12.8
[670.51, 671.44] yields 12.2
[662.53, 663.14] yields 12.5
